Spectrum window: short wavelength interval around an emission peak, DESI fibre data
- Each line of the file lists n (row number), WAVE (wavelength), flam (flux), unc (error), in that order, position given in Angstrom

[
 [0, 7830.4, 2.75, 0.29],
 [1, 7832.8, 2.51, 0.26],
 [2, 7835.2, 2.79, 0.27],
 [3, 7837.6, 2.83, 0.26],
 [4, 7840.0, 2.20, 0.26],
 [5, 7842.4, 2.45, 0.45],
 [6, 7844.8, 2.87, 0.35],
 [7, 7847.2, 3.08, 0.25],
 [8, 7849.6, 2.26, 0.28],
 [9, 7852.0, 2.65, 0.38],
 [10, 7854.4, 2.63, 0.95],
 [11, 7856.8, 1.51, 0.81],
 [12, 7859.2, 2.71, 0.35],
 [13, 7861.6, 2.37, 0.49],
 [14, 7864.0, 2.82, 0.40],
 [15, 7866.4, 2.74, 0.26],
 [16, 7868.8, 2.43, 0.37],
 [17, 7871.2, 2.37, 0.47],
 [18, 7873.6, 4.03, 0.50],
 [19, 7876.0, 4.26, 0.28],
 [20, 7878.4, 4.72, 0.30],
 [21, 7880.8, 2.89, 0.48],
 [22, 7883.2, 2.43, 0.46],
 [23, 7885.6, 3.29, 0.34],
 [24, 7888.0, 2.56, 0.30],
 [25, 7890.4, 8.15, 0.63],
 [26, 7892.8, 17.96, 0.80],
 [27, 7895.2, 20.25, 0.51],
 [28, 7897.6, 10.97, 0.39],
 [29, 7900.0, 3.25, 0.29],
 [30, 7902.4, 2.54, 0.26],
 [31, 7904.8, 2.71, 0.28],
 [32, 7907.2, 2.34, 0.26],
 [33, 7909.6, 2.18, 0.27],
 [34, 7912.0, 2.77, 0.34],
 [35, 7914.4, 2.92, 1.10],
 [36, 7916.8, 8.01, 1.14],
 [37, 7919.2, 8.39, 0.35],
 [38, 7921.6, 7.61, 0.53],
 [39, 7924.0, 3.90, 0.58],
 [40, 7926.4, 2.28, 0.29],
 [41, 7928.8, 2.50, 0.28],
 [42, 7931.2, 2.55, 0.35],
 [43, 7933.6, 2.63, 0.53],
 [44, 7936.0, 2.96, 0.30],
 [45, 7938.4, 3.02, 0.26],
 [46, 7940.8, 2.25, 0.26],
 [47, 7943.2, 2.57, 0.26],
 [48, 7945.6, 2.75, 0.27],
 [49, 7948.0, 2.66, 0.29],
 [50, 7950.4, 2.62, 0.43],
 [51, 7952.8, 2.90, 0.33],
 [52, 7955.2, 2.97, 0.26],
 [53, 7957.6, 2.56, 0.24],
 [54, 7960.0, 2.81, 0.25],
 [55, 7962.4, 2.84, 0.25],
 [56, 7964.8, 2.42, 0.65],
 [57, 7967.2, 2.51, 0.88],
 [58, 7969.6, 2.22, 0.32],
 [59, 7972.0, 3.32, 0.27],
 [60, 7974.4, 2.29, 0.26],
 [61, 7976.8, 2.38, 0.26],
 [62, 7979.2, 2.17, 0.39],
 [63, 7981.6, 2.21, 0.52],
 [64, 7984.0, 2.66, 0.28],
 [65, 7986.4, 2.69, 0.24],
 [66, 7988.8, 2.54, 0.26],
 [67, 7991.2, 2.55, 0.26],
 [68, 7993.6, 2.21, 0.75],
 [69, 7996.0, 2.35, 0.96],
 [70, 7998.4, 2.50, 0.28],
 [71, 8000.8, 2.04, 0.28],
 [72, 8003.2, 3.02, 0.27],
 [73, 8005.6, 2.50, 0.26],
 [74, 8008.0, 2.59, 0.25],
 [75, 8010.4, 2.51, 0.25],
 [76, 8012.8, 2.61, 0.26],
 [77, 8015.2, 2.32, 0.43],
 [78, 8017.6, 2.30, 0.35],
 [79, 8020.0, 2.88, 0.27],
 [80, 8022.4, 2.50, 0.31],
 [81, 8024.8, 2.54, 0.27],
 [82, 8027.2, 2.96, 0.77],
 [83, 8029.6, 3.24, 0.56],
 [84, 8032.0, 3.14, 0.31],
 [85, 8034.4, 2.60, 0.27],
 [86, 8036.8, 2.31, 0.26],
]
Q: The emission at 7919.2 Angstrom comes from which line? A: [N II] 6583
